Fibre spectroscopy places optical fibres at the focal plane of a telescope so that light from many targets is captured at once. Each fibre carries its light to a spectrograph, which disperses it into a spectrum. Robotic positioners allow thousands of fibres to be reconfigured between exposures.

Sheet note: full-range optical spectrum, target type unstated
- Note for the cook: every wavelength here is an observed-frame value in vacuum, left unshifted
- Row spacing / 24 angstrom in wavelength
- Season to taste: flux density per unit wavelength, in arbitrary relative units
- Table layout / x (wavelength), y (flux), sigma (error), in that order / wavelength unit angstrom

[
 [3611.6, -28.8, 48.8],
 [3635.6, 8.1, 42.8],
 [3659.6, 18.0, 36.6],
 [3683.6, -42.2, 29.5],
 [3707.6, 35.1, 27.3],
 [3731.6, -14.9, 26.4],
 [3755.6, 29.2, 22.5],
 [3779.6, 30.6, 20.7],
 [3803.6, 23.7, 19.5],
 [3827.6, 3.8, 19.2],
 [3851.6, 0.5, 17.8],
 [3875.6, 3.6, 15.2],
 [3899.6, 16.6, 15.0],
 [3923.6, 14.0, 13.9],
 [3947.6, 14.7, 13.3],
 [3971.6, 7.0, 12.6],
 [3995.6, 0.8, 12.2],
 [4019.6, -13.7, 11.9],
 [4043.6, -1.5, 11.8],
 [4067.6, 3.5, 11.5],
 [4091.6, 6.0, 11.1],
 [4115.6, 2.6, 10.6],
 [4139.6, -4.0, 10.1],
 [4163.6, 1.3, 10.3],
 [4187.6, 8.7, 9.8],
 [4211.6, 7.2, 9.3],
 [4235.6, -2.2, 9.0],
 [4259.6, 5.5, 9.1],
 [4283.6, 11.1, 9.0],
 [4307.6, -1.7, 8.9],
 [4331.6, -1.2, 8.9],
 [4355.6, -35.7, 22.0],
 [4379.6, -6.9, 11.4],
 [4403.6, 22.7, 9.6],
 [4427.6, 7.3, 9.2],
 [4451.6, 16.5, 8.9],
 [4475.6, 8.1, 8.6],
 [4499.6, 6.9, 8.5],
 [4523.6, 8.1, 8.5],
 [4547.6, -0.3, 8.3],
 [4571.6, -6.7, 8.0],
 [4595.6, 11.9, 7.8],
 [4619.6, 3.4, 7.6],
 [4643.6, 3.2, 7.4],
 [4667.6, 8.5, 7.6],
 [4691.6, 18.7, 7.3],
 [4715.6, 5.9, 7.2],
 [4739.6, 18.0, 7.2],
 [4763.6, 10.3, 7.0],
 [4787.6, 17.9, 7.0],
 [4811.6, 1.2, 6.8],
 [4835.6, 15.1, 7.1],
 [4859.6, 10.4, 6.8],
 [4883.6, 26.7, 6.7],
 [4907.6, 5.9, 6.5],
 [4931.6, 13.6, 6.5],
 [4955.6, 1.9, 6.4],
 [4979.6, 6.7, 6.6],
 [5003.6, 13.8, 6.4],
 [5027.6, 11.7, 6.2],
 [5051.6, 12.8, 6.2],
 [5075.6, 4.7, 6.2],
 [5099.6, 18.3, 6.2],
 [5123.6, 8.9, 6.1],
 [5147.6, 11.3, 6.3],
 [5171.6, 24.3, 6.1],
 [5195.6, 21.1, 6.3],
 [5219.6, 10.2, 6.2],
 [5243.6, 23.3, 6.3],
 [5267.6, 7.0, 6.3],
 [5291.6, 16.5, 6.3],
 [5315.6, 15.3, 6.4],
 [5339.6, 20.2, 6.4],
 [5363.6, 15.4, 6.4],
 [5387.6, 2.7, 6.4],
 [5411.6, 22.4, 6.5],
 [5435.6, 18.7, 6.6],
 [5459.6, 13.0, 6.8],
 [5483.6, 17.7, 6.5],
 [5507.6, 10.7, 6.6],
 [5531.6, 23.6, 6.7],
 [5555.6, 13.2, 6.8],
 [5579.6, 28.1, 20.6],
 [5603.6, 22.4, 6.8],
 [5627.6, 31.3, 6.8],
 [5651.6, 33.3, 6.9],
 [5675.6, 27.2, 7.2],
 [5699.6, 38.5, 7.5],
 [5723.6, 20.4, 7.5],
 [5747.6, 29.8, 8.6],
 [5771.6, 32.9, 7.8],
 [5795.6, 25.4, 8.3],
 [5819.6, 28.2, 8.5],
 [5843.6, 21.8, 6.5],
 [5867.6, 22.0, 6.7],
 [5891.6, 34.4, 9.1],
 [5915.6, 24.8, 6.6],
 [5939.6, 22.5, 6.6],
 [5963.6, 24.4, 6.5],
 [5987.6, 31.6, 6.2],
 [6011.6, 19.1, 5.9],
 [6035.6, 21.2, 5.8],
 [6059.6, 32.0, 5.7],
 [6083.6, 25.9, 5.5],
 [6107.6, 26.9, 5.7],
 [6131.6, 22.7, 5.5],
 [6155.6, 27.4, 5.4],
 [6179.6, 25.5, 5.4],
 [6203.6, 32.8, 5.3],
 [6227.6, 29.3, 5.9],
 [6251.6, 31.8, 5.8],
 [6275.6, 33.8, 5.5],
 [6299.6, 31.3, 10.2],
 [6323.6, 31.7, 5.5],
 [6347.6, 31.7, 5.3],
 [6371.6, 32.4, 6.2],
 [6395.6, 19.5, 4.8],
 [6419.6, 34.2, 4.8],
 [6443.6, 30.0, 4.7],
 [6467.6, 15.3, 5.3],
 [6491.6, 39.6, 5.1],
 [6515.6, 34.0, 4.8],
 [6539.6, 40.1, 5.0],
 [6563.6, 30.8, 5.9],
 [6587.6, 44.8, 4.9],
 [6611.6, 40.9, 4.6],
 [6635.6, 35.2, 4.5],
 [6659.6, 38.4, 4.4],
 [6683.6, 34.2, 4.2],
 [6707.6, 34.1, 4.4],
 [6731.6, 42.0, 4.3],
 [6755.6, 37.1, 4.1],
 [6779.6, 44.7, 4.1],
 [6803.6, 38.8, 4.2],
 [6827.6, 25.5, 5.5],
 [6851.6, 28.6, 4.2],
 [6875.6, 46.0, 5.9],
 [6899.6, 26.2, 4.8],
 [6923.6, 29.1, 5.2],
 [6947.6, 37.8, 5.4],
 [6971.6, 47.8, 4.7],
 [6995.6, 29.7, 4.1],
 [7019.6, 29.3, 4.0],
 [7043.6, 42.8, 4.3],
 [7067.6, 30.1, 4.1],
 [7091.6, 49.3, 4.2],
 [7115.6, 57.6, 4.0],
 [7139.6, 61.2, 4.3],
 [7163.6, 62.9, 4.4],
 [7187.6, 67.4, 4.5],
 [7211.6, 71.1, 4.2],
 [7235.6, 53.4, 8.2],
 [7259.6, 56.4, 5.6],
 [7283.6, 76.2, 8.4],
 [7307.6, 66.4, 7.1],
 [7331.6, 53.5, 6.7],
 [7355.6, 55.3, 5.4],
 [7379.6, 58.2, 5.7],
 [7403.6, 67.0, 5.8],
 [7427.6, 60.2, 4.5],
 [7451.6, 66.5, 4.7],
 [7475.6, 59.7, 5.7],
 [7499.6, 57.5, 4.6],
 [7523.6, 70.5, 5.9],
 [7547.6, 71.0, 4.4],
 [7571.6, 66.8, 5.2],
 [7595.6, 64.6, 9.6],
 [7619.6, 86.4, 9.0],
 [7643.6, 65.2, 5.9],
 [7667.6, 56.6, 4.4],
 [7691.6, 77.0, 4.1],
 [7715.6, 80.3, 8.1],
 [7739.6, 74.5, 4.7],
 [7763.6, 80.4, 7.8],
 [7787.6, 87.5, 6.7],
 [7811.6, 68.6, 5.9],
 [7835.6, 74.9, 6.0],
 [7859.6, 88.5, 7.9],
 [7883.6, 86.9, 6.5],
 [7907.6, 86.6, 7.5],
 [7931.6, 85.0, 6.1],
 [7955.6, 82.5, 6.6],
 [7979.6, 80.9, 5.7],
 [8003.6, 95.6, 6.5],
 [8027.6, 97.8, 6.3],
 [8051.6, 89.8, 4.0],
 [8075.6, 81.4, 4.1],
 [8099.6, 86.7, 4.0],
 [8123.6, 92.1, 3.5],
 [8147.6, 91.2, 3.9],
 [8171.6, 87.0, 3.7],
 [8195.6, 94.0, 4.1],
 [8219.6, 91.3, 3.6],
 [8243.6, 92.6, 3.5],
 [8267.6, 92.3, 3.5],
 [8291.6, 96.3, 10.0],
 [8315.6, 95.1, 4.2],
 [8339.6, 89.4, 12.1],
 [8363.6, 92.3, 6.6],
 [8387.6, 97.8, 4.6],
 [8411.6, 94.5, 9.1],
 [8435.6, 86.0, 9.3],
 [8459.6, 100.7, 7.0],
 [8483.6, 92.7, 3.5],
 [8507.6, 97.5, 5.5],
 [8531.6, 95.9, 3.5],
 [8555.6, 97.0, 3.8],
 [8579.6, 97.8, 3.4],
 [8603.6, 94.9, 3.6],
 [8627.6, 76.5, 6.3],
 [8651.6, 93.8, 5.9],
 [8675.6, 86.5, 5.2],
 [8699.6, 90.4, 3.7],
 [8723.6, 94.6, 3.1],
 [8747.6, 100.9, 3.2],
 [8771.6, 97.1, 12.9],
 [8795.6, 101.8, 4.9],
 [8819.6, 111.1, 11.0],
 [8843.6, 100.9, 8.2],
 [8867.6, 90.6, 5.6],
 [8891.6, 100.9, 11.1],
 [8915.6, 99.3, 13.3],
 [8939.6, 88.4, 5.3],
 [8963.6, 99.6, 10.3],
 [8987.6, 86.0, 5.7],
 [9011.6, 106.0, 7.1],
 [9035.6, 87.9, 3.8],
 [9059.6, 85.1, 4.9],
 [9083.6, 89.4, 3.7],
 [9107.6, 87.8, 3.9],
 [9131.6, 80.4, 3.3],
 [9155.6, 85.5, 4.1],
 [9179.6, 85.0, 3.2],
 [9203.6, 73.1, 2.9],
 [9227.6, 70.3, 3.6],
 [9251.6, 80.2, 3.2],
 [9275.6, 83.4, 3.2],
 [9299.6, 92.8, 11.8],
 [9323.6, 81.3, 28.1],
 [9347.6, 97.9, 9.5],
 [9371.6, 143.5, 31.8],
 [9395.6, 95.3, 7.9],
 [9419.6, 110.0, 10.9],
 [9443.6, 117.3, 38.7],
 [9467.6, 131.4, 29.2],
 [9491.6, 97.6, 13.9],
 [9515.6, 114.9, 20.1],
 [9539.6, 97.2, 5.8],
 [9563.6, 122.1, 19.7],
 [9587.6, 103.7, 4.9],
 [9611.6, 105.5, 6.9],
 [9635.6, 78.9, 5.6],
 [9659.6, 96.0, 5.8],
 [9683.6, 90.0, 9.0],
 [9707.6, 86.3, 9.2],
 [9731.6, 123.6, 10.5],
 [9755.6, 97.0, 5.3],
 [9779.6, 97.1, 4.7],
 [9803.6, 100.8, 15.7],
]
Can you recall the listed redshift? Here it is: 0.781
